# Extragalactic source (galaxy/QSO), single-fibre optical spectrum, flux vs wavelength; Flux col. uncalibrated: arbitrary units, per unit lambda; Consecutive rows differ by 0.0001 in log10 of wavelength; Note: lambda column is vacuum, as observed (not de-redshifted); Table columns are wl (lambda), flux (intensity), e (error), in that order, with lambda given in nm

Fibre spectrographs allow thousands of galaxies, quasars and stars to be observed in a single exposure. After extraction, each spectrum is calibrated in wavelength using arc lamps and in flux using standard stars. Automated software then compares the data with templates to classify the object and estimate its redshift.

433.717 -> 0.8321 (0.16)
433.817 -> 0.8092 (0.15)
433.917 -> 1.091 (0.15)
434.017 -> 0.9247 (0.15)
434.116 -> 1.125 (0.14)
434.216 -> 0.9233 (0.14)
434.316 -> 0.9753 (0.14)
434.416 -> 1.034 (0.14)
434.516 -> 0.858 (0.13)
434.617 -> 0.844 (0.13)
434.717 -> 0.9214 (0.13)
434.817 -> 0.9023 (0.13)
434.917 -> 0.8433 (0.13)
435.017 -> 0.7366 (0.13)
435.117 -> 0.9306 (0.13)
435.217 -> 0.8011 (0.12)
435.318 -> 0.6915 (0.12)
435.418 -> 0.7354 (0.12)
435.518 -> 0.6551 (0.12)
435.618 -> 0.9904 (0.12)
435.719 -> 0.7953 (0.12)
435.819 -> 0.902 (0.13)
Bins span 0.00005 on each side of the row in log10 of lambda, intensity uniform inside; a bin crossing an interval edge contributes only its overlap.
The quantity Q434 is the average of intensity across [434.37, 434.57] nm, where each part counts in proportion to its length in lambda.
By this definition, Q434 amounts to 0.938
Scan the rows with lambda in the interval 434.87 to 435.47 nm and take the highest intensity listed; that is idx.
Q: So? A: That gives 0.9306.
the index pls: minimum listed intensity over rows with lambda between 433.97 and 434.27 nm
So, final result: 0.9233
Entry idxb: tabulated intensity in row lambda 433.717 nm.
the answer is 0.8321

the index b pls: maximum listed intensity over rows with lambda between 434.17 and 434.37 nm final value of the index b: 0.9753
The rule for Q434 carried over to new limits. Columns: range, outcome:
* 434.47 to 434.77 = 0.873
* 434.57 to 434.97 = 0.878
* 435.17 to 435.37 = 0.743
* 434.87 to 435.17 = 0.838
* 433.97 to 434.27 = 0.994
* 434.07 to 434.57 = 0.979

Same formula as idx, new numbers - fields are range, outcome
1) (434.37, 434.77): 1.034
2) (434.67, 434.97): 0.9214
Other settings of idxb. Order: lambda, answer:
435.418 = 0.7354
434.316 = 0.9753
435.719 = 0.7953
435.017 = 0.7366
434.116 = 1.125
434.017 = 0.9247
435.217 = 0.8011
